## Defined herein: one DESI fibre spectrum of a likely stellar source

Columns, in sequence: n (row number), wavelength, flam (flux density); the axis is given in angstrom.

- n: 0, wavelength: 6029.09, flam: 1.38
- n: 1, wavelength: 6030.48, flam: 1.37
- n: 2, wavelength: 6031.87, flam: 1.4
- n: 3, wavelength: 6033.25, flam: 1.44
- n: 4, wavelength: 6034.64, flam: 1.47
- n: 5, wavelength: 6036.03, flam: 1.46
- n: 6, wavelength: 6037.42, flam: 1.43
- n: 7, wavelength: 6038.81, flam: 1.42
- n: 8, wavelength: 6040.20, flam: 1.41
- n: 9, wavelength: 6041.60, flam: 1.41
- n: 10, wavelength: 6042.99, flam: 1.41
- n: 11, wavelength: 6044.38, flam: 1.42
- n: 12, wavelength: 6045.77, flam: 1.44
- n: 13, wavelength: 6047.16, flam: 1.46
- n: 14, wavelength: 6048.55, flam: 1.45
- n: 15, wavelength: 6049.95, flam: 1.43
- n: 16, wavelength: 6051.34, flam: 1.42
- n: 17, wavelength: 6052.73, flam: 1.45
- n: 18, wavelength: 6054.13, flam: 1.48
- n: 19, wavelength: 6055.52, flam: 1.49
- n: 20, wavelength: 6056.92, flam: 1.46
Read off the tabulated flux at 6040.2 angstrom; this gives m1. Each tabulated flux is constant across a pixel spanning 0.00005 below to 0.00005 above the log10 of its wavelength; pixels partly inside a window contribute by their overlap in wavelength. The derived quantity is 1.41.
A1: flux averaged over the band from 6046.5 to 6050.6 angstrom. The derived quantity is 1.45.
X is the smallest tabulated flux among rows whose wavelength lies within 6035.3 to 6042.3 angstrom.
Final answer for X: 1.41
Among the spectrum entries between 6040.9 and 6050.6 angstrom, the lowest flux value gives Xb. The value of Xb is 1.41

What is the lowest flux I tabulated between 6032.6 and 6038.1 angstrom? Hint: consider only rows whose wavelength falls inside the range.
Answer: 1.43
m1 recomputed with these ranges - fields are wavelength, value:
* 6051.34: 1.42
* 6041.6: 1.41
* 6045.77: 1.44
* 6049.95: 1.43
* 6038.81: 1.42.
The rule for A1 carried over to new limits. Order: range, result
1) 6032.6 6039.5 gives 1.44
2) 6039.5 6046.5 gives 1.42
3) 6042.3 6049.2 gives 1.44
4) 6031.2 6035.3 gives 1.44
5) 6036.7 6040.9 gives 1.42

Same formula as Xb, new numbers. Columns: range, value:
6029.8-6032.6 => 1.37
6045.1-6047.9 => 1.44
